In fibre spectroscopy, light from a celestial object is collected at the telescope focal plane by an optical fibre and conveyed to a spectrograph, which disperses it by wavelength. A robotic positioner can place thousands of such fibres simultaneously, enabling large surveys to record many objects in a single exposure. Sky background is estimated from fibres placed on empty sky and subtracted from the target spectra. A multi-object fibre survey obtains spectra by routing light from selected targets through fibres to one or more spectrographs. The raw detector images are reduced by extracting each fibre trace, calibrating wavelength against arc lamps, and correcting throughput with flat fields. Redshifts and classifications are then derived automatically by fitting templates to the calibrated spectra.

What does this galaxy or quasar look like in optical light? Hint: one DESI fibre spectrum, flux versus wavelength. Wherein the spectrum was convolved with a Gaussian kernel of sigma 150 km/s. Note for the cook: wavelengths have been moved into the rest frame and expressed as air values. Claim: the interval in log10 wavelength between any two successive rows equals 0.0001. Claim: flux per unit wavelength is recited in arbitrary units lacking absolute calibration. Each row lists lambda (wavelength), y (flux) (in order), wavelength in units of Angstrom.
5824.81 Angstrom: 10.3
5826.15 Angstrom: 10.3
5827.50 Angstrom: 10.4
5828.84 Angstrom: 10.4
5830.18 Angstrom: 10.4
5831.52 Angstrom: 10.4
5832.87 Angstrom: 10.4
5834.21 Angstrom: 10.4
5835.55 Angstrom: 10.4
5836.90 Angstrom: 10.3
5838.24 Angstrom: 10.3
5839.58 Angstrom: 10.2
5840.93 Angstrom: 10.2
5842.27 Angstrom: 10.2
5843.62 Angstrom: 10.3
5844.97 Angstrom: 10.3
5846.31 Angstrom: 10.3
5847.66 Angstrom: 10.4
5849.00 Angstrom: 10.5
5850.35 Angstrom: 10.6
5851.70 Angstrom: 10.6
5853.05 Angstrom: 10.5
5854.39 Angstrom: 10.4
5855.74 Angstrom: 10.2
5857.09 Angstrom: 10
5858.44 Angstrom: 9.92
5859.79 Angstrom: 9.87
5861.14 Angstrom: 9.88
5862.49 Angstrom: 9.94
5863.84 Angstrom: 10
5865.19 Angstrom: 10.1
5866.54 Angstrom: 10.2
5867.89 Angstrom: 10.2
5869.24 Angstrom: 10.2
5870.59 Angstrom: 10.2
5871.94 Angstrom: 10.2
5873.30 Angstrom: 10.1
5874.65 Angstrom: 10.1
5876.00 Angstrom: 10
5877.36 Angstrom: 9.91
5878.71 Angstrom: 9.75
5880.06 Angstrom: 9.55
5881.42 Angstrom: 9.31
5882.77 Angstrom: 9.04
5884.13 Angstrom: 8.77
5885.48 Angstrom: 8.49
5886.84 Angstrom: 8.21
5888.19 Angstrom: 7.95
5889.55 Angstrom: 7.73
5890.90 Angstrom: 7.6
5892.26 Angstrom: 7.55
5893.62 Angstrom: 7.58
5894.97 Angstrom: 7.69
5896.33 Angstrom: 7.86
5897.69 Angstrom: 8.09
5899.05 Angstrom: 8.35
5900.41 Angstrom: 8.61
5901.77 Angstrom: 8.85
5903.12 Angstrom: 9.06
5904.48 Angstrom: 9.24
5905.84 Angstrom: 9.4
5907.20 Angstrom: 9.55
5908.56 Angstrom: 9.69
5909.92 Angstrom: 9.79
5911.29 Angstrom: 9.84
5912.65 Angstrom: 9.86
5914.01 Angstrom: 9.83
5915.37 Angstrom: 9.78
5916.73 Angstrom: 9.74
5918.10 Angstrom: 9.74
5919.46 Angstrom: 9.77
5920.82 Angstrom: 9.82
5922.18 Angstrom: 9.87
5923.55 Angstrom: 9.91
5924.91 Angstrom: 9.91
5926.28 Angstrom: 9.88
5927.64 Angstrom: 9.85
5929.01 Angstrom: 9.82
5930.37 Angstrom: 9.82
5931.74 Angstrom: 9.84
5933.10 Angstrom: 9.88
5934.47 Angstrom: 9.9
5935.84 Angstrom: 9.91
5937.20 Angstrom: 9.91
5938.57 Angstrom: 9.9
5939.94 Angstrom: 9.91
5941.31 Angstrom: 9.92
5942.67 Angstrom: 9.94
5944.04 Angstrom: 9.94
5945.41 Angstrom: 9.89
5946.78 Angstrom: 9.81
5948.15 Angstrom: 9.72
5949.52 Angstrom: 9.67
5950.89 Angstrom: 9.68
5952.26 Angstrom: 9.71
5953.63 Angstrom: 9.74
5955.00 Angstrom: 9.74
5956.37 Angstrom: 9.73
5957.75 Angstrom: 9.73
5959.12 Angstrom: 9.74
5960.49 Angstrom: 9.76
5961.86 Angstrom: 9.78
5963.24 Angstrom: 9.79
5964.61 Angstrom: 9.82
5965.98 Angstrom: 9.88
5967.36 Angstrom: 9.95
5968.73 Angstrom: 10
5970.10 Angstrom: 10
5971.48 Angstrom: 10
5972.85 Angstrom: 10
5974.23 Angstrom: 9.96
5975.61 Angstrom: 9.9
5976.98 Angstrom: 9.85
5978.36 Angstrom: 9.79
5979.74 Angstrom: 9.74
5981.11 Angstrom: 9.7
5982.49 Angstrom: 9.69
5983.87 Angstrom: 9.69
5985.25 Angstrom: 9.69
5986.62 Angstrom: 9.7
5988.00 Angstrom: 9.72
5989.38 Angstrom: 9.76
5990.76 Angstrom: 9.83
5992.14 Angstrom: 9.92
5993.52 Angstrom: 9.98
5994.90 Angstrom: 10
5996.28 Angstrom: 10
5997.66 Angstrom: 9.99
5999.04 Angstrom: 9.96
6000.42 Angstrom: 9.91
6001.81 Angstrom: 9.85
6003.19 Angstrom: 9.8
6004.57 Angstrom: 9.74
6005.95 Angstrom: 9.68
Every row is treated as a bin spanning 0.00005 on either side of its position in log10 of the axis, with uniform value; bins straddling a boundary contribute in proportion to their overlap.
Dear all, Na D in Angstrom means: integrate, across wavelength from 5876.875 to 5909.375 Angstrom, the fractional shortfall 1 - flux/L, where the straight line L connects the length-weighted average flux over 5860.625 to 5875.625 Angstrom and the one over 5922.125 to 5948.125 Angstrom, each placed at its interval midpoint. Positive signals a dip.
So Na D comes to 4.4 Angstrom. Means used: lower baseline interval 10.1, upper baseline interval 9.88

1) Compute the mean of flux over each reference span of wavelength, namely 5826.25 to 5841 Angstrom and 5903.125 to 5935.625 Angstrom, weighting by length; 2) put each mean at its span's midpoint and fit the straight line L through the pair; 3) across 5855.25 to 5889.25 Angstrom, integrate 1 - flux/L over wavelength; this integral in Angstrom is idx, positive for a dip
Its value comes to 1.4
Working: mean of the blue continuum 10.3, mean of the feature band 9.66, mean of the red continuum 9.76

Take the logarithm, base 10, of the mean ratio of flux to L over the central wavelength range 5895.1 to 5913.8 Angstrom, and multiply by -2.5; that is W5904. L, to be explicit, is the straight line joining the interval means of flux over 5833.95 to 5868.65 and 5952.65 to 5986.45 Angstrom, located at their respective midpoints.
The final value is 0.112 mag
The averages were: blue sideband 10.2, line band 9.07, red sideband 9.82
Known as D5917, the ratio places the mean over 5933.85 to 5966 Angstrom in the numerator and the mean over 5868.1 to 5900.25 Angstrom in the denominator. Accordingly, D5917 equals 1.1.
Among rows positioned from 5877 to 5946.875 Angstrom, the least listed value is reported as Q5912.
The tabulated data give 7.55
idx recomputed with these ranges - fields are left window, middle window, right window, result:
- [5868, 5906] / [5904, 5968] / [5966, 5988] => -2.6 Angstrom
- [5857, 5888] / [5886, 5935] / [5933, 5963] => 3.0 Angstrom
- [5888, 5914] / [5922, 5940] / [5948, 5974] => -1.2 Angstrom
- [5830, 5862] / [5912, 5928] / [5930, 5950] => 0.2 Angstrom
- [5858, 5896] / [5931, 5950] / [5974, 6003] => -0.5 Angstrom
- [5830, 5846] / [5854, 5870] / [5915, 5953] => 0.2 Angstrom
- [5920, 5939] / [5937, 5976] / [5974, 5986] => -0.1 Angstrom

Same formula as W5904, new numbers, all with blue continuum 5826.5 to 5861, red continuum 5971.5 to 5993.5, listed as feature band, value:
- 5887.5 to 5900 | 0.28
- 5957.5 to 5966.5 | 0.01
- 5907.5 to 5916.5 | 0.03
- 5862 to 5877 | 0.01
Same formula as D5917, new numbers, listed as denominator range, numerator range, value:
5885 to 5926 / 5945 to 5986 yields 1.09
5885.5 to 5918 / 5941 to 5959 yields 1.11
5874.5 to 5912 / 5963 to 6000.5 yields 1.12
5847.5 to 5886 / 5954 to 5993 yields 0.99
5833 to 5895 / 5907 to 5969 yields 1.01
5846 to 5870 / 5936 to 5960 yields 0.96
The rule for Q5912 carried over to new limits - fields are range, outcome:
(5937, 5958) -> 9.67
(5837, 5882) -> 9.31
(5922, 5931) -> 9.82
